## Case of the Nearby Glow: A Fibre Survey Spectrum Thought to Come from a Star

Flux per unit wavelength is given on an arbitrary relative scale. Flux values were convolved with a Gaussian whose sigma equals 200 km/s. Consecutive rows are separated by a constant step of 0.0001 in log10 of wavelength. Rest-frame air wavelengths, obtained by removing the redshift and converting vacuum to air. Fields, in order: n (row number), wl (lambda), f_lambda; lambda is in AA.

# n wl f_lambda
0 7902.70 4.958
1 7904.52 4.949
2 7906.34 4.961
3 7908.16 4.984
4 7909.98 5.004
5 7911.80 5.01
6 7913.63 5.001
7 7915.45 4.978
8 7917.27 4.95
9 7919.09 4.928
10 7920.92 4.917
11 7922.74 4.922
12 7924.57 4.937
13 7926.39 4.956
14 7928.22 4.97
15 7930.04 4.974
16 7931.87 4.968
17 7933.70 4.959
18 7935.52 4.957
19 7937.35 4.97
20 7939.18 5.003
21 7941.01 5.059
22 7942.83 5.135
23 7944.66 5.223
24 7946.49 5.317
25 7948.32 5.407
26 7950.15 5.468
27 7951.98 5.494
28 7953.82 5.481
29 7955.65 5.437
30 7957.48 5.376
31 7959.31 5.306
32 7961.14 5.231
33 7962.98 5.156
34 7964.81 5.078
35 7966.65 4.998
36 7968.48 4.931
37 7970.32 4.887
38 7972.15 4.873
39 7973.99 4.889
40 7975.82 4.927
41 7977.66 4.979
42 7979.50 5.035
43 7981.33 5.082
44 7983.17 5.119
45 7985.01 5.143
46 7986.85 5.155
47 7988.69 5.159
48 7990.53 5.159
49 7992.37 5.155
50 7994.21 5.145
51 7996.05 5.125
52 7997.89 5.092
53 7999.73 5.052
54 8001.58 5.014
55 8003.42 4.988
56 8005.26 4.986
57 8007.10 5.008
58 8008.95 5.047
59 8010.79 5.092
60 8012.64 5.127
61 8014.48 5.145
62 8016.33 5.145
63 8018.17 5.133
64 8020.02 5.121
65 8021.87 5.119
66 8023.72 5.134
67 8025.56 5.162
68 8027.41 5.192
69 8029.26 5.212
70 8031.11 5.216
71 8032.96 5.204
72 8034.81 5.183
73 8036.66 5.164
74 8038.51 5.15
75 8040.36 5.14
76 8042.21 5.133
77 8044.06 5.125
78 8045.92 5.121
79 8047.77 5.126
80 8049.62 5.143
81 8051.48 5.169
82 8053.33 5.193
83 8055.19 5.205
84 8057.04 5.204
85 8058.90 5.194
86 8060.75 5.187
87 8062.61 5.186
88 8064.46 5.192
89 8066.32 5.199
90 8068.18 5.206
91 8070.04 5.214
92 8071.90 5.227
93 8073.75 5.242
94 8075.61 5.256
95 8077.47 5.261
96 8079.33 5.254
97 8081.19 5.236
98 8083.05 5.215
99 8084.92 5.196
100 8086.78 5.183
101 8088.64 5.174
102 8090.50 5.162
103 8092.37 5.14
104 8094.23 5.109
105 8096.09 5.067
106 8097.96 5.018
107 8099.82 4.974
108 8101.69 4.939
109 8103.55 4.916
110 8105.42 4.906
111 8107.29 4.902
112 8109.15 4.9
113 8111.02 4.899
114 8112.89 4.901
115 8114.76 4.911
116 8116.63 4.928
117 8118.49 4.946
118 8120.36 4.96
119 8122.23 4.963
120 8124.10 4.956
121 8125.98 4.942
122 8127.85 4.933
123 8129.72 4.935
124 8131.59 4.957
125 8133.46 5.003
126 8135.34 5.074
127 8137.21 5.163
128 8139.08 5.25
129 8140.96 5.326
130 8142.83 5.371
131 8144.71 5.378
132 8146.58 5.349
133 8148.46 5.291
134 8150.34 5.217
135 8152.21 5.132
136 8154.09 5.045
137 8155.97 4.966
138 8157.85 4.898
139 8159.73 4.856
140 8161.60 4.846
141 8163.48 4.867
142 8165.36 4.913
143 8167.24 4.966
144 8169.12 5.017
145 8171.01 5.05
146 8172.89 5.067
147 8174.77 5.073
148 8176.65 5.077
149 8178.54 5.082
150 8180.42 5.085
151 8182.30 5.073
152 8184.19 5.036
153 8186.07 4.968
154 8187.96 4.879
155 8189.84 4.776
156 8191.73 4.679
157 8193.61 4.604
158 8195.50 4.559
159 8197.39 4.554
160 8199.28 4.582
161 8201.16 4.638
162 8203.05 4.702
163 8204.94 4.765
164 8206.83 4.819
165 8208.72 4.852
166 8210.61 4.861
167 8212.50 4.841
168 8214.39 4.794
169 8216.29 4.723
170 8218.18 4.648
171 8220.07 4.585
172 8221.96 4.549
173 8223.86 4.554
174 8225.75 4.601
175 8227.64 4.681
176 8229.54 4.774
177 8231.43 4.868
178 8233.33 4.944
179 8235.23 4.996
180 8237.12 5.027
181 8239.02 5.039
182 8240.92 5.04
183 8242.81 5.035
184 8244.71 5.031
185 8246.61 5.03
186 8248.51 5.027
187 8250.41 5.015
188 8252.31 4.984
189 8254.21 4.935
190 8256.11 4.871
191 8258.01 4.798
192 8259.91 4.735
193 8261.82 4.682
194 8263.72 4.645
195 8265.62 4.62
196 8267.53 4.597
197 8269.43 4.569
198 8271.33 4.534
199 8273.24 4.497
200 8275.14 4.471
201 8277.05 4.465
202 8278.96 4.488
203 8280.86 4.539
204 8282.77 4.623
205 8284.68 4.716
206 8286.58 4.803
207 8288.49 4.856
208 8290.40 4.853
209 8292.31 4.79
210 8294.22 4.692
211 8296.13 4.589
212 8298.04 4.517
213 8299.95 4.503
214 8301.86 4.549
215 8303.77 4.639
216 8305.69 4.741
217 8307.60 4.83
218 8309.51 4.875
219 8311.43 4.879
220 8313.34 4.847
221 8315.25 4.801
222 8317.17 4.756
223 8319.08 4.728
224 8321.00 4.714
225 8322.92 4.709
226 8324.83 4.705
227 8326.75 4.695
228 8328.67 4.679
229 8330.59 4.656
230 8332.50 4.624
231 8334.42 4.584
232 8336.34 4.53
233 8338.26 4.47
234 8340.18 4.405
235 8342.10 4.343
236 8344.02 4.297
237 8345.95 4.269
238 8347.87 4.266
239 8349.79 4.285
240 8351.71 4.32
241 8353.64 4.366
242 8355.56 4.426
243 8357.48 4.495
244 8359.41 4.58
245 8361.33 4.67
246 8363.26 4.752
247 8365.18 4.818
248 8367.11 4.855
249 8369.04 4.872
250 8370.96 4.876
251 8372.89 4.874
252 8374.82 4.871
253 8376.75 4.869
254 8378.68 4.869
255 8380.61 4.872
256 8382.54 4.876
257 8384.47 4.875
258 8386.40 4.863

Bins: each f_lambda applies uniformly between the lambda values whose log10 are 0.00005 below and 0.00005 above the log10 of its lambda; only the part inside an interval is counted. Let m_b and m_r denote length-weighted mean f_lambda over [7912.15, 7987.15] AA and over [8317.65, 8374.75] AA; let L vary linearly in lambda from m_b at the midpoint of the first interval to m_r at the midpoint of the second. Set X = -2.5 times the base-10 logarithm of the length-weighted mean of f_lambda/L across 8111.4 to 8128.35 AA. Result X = -0.01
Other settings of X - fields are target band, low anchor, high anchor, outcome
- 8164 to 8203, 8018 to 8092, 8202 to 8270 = 0.01 mag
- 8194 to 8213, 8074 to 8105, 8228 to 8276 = 0.05 mag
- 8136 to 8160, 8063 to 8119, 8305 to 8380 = -0.04 mag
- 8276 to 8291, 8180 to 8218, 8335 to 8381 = 0.00 mag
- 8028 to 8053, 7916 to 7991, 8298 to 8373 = -0.04 mag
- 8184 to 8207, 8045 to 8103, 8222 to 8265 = 0.05 mag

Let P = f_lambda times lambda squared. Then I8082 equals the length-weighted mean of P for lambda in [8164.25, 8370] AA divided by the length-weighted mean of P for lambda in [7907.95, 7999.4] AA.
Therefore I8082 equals 1.00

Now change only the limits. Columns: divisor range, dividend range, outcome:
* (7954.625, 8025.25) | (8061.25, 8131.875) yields 1.02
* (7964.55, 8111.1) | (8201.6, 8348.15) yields 0.98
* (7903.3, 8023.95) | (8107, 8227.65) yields 1.02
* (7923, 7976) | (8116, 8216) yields 1.02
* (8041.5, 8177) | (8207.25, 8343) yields 0.97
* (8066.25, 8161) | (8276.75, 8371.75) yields 0.96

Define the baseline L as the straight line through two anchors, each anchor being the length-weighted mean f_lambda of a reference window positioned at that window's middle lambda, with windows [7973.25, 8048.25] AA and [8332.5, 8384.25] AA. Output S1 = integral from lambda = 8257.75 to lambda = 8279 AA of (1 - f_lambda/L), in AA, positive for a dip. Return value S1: 0.67 AA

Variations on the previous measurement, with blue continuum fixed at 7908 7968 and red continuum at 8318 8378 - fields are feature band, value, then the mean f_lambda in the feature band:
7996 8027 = -0.44 AA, 5.09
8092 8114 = -0.28 AA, 4.97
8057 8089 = -1.76 AA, 5.21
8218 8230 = 0.34 AA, 4.62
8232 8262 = -1.45 AA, 4.95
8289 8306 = 0.04 AA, 4.65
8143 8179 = -1.72 AA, 5.06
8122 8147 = -1.28 AA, 5.11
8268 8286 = 0.53 AA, 4.55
